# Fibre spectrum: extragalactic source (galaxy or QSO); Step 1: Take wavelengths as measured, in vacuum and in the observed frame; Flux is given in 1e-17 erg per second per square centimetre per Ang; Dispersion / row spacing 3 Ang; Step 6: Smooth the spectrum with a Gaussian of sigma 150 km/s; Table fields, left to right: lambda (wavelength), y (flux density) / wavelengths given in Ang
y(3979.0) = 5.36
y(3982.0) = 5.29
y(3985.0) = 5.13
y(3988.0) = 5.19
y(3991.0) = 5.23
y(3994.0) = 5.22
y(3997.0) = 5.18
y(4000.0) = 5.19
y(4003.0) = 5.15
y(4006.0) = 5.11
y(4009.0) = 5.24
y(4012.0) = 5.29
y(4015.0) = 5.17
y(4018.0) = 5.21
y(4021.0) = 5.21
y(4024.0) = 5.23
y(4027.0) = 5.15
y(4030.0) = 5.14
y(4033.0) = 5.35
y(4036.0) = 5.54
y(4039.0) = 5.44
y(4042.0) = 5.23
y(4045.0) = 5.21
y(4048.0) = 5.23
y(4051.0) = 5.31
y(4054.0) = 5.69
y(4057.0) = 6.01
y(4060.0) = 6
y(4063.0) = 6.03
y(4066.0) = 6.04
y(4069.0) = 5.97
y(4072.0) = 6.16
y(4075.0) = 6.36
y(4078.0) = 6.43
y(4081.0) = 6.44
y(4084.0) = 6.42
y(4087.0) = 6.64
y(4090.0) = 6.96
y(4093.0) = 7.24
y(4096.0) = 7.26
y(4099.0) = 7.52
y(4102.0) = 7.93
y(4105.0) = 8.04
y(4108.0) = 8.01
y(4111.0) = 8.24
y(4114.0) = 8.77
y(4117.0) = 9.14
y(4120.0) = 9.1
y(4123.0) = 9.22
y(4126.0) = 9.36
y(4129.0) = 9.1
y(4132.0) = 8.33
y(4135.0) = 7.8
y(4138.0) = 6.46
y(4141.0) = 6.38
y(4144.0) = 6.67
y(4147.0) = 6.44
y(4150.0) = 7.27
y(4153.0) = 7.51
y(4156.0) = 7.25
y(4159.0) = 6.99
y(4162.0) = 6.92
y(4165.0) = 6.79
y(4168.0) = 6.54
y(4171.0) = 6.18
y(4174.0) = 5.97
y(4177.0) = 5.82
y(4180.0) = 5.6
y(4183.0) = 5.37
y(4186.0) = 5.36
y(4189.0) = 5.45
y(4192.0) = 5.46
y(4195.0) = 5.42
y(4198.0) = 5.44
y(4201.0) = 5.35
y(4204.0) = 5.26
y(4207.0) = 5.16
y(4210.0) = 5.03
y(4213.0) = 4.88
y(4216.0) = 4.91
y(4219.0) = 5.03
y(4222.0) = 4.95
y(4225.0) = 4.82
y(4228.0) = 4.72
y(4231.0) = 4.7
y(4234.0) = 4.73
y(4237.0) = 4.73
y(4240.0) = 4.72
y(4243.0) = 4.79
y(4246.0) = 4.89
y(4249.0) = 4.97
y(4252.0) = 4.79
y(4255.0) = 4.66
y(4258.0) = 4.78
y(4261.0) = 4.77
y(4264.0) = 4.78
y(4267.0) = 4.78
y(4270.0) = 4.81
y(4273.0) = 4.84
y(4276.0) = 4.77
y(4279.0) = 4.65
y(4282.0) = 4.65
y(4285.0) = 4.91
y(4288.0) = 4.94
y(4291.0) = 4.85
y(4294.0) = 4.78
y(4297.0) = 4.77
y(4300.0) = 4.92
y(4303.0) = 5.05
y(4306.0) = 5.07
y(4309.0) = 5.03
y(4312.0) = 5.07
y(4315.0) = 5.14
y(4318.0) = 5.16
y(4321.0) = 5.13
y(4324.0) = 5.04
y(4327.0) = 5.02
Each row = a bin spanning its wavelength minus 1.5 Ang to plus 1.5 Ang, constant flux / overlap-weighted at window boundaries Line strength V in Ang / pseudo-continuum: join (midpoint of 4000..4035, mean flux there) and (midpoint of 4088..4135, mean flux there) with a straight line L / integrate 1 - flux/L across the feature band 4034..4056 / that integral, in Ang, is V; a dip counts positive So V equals 2.5 Ang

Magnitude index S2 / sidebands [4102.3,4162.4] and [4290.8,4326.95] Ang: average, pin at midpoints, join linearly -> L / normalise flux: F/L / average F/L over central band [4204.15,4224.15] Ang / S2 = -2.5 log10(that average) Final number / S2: 0.29 mag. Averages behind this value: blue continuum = 7.87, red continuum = 5.01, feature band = 5.01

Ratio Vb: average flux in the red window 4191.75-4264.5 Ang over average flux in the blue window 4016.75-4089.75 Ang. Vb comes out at 0.9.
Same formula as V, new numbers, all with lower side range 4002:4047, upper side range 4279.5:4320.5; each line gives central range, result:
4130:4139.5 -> -4.61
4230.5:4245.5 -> 0.80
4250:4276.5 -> 1.10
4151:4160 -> -3.81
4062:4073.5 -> -1.89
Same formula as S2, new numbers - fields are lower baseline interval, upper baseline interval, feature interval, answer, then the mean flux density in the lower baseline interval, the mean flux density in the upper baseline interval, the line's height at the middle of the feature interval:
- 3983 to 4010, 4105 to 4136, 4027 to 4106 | 0.16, 5.18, 8.69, 7.16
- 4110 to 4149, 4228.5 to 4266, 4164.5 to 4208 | 0.15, 8.07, 4.77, 6.48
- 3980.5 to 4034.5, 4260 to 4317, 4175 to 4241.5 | -0.04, 5.2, 4.88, 4.97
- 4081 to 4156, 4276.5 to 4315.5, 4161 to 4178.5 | 0.09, 7.71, 4.9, 6.9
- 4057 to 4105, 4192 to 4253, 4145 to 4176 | -0.18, 6.65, 4.98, 5.71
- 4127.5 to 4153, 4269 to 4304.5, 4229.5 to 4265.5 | 0.15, 7.32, 4.83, 5.5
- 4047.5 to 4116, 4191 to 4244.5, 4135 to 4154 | -0.15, 6.77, 5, 5.95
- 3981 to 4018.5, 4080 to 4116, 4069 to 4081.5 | 0.11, 5.2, 7.49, 6.96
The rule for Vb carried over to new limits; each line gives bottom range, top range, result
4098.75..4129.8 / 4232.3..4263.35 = 0.56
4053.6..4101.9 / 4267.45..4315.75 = 0.75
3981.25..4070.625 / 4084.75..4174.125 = 1.40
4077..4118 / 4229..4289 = 0.64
